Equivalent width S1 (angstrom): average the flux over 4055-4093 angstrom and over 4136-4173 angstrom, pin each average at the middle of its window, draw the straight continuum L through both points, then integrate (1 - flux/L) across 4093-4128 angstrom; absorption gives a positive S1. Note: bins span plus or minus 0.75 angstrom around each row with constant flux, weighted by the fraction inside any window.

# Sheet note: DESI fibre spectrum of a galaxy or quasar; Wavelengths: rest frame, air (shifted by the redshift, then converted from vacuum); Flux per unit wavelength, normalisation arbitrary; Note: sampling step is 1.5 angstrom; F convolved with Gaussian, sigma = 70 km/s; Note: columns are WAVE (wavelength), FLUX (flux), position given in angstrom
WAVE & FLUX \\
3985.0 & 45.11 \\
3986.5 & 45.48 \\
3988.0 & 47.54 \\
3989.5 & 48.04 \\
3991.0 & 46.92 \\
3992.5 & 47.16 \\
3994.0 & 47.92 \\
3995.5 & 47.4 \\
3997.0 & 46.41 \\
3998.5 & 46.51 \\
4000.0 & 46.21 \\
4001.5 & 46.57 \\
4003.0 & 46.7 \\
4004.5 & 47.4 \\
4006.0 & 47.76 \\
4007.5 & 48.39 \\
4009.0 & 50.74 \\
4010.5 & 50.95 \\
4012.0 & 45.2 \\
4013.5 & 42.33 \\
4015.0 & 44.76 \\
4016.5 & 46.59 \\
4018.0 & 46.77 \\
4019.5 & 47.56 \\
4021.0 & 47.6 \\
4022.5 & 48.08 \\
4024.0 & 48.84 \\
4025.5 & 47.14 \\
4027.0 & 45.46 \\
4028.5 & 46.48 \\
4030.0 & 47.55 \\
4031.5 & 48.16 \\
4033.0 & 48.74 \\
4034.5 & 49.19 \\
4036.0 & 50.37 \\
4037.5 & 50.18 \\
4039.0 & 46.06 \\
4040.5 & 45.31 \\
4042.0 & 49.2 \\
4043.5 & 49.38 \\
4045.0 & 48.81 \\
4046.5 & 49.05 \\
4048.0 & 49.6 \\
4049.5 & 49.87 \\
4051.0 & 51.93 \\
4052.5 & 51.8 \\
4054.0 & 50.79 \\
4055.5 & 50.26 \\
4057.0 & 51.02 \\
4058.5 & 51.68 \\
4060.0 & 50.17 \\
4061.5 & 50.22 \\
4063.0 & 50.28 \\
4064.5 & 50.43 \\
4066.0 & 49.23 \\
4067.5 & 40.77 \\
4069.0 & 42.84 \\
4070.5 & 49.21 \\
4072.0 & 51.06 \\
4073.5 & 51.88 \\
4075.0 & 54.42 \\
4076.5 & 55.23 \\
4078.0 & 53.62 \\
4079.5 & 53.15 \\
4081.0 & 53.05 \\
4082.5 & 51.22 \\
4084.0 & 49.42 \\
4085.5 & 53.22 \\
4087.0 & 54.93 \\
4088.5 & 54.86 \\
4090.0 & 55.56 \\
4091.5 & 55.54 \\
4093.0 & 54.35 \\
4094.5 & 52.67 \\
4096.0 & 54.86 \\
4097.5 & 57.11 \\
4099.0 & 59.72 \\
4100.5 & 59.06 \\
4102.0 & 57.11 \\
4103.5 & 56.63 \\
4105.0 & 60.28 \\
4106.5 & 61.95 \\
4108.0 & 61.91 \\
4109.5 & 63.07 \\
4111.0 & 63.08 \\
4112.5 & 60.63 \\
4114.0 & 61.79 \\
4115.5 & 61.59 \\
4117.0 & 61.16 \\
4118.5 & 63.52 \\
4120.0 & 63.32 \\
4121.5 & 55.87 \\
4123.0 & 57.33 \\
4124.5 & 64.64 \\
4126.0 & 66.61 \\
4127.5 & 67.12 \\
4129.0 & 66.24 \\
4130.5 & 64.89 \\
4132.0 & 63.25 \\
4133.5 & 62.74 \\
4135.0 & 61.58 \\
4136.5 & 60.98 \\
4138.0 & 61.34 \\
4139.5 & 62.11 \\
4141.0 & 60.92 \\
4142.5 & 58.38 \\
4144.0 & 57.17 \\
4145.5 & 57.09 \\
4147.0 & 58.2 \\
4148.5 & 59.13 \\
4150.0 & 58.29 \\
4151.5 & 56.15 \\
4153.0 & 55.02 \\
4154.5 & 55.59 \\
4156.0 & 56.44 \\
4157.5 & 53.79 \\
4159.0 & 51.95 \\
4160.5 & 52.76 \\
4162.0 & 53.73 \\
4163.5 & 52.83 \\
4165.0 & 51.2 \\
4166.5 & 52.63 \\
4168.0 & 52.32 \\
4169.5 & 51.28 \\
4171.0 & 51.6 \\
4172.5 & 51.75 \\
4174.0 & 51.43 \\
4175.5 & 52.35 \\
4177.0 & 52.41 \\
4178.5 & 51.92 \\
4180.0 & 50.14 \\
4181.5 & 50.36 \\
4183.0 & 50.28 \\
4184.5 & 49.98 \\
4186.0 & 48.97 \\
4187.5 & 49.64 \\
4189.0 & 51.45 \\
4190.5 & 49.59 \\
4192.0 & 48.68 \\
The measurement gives -4.5 angstrom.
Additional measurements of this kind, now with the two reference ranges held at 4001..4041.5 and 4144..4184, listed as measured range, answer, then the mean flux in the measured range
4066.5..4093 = -0.98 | 51.8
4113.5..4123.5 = -1.77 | 60.7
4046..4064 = -0.62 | 50.6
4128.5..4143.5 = -2.80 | 62.1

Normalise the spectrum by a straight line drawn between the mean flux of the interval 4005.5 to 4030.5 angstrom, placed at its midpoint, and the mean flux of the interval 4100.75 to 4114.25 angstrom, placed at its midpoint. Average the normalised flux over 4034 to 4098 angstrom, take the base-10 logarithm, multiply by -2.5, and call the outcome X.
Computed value 0.07 mag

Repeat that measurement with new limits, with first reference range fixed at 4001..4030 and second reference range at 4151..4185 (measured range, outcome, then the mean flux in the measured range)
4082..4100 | -0.10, 54.6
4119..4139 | -0.22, 62.8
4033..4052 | -0.02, 49.1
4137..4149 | -0.15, 59.3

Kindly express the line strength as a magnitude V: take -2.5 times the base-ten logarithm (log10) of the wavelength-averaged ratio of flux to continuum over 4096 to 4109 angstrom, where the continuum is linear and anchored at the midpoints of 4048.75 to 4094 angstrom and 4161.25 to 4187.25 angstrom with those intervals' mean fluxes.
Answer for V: -0.150 mag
